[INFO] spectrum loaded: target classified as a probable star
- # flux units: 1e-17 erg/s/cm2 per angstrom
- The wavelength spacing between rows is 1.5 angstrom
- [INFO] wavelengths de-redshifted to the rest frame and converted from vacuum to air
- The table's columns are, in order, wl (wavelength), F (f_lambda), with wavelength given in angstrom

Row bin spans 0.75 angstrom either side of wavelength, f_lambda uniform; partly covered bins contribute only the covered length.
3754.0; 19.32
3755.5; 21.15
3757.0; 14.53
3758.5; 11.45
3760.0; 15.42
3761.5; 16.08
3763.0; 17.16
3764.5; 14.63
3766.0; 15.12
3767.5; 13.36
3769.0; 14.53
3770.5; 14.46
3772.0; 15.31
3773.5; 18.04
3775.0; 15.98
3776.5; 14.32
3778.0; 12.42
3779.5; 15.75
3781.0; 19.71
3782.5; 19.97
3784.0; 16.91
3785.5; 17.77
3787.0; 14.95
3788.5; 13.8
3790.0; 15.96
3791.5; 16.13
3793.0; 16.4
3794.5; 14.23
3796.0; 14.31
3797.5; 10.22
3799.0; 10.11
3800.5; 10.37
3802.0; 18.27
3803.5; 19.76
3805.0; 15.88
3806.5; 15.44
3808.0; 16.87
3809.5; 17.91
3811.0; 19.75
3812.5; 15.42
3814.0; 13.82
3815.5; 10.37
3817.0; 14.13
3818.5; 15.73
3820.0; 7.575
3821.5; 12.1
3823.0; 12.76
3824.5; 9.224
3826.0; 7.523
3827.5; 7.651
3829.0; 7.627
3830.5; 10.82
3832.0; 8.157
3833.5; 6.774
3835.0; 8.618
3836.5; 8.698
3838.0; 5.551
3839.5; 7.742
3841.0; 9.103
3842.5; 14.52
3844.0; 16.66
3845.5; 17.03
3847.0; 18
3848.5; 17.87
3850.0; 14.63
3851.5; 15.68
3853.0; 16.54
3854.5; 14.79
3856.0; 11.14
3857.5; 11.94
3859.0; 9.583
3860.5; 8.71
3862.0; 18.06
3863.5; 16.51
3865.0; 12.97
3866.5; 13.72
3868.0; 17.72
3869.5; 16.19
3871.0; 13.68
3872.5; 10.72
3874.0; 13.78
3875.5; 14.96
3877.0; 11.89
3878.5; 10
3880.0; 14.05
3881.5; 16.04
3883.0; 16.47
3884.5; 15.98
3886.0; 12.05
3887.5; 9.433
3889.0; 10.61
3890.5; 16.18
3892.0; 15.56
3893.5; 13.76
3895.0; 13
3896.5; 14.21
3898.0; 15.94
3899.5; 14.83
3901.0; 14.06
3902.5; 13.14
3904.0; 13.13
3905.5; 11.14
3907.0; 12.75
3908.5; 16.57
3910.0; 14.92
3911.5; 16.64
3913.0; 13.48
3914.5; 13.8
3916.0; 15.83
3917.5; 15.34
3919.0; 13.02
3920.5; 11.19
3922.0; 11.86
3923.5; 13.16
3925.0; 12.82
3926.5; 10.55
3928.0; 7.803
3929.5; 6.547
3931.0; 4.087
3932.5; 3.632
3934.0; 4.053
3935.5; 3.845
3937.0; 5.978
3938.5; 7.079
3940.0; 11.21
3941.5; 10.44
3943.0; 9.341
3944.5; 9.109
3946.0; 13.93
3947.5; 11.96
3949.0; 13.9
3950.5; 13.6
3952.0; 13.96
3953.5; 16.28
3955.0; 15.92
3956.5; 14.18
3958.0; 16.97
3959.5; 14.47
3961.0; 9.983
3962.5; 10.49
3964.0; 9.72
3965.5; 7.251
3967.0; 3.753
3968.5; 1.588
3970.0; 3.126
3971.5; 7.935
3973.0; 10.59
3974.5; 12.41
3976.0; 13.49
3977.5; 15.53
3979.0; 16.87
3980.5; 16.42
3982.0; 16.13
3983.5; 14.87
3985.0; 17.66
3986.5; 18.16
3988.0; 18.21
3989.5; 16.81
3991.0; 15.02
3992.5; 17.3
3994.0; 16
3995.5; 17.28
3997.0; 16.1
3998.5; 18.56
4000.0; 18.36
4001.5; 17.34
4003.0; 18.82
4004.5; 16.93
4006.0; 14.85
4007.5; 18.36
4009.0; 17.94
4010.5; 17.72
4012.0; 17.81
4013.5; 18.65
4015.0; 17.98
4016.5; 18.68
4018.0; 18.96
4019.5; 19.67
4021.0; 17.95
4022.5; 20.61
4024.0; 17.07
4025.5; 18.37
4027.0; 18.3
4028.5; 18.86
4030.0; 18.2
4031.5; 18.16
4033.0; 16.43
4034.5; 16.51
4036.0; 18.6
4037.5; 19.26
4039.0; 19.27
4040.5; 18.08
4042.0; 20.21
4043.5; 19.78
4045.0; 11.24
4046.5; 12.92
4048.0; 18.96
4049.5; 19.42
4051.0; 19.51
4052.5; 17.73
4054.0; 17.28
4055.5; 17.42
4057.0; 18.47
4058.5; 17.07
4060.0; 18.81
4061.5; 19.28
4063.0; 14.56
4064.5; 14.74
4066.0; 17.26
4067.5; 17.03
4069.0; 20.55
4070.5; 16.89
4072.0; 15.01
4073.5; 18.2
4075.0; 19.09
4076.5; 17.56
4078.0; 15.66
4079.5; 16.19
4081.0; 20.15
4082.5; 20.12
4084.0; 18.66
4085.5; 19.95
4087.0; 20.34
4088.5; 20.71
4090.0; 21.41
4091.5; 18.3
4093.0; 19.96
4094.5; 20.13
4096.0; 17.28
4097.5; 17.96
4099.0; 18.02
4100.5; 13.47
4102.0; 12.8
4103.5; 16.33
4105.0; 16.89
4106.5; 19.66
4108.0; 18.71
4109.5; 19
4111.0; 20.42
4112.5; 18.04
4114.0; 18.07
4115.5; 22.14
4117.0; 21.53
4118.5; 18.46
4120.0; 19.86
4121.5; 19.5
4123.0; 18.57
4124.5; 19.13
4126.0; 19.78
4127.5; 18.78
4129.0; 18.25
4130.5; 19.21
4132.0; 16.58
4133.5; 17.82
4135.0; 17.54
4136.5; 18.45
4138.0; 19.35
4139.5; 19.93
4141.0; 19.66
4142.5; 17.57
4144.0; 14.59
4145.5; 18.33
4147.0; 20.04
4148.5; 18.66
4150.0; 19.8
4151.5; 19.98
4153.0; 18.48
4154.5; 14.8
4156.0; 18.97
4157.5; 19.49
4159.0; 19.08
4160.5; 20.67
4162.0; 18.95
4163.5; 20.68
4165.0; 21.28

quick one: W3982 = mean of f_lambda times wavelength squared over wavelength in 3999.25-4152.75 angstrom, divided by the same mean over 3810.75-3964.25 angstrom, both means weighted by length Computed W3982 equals 1.6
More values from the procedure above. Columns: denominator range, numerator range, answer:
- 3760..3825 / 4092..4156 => 1.46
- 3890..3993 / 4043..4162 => 1.61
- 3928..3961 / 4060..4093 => 1.86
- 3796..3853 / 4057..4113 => 1.61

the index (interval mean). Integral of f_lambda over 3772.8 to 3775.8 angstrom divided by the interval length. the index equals 16.9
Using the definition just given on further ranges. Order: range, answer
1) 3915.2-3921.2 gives 13.9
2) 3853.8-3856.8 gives 12.9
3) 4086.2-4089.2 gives 20.5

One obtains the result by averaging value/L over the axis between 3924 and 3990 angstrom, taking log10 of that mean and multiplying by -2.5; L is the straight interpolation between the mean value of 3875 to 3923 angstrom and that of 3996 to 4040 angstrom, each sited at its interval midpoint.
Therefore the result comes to 0.39 mag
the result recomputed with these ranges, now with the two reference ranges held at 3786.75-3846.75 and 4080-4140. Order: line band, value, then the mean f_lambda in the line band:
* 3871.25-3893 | 0.05 mag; 13.4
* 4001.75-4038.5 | -0.07 mag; 18.1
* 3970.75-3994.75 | 0.07 mag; 15.2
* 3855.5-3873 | 0.02 mag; 13.5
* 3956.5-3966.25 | 0.32 mag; 11.7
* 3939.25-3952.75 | 0.28 mag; 11.9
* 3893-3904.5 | 0.03 mag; 14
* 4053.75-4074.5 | 0.03 mag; 17.3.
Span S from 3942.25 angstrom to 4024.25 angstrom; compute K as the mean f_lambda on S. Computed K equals 14.8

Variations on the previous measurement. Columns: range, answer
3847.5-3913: 14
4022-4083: 17.8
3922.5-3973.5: 9.69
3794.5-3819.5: 14.8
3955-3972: 9.36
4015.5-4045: 18.4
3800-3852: 12.8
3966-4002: 14.1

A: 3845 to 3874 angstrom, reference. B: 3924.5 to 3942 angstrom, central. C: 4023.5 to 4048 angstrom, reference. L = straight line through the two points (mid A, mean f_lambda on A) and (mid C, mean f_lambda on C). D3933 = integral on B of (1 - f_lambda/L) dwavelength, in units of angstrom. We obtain 9.5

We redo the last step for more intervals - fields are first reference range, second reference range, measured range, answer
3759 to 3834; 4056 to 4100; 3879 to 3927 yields 5.8 angstrom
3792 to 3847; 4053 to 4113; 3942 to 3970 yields 7.5 angstrom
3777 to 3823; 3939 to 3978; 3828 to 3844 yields 5.7 angstrom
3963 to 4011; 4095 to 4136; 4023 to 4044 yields -3.4 angstrom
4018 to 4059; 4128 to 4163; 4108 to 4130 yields -1.1 angstrom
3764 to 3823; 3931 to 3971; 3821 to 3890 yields 1.8 angstrom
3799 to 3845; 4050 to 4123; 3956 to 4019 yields 5.0 angstrom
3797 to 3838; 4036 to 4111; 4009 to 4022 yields -1.4 angstrom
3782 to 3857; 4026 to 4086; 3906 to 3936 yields 8.0 angstrom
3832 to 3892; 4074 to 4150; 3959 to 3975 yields 7.6 angstrom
